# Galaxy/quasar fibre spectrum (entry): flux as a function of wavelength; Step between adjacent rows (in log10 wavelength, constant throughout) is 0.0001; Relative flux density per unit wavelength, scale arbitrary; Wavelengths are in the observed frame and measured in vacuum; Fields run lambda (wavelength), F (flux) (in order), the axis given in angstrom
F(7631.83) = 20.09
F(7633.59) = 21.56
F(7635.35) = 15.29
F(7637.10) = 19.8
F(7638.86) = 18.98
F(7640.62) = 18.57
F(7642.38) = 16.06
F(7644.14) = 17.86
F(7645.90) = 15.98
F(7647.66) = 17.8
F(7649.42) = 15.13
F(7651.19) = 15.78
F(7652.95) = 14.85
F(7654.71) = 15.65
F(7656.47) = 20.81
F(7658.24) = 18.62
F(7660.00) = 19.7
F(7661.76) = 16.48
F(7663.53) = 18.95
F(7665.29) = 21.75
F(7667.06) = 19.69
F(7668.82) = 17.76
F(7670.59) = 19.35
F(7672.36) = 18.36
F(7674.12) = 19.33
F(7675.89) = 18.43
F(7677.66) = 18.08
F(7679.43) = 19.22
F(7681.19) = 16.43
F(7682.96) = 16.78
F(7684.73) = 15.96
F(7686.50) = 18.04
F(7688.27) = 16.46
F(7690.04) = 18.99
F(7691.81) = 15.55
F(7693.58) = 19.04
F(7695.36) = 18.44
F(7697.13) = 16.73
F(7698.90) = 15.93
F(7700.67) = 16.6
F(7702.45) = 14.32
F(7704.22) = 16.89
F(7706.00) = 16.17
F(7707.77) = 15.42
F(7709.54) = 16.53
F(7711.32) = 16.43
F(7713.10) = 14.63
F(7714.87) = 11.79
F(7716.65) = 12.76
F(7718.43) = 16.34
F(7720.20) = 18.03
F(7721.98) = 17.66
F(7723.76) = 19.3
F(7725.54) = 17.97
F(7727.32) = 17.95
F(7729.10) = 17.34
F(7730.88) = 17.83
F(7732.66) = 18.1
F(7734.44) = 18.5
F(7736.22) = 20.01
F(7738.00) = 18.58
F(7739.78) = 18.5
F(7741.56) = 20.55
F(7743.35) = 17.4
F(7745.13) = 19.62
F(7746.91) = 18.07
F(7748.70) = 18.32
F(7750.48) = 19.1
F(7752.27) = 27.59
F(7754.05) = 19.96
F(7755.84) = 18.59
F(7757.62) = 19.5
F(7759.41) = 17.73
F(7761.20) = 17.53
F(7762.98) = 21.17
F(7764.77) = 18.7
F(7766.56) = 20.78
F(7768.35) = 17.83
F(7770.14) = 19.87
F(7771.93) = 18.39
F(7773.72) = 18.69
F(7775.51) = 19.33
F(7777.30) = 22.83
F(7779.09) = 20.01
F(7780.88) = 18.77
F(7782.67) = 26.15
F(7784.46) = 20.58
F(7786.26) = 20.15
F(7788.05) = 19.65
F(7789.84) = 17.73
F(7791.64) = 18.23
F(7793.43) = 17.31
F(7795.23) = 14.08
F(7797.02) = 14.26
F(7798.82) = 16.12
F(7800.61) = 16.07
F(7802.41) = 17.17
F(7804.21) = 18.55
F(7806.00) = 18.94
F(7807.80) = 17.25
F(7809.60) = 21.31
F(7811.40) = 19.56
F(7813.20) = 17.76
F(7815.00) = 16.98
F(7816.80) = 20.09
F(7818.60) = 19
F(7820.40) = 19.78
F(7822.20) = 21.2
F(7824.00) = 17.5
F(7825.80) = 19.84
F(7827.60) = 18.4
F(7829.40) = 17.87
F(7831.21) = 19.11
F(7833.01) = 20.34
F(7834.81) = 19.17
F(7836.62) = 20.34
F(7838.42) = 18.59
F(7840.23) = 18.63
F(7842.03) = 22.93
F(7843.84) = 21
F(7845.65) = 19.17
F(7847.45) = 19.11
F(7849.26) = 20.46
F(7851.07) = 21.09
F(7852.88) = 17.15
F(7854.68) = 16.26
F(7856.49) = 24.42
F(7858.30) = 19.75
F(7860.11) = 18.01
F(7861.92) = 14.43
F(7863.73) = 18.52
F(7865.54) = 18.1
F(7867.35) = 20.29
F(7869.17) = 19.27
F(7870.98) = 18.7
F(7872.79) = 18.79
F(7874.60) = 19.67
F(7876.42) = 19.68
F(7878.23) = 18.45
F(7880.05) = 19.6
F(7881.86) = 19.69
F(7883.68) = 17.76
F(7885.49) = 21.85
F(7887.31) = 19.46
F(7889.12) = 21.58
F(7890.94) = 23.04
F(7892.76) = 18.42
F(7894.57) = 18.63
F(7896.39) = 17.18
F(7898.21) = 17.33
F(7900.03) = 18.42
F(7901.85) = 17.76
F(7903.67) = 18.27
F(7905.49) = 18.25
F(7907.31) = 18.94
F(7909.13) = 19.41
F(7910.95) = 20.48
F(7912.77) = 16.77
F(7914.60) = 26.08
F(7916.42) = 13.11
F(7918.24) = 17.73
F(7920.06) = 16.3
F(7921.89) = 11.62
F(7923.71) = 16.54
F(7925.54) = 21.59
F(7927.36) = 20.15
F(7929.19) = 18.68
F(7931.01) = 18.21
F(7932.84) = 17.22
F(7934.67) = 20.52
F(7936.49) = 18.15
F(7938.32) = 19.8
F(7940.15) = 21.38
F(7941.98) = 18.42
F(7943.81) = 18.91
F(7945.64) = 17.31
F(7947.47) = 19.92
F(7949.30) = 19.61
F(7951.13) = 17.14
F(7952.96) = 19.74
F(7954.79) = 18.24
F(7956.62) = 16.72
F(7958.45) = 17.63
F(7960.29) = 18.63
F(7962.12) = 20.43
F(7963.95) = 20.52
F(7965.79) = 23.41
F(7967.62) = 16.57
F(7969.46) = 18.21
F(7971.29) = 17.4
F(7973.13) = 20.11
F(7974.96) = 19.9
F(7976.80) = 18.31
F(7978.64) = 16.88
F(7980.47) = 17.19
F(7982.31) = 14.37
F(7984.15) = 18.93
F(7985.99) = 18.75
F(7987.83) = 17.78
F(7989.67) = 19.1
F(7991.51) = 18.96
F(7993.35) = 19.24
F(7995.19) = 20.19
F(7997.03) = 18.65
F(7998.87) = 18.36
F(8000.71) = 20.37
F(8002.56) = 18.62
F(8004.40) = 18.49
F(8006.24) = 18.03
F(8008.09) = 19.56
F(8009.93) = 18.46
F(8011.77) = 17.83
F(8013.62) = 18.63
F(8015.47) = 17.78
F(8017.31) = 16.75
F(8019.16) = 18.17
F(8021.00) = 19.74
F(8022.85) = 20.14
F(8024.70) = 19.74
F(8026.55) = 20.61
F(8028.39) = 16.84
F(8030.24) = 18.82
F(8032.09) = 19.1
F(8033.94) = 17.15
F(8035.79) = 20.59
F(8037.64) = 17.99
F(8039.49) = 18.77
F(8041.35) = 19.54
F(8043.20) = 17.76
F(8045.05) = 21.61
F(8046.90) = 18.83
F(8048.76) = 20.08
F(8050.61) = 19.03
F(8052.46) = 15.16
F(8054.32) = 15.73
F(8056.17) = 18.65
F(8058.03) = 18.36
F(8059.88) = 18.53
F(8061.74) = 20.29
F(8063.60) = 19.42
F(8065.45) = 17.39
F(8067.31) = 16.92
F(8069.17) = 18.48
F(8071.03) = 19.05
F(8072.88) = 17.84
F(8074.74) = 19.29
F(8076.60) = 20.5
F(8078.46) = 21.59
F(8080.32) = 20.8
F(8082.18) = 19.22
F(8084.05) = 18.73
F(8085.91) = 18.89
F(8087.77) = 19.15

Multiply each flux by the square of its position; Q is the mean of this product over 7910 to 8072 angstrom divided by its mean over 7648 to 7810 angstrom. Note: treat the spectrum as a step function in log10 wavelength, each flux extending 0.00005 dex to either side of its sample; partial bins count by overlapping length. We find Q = 1.1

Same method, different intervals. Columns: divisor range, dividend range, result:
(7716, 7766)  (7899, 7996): 1.05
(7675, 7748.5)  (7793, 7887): 1.13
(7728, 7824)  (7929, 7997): 1.03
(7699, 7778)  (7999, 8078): 1.11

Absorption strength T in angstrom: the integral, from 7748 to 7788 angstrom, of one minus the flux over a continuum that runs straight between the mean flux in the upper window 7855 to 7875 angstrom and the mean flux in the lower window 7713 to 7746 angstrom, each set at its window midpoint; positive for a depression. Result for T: -4.63 angstrom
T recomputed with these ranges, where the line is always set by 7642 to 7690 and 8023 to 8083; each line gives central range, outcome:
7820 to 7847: -1.95 angstrom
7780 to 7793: -1.40 angstrom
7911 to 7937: 0.55 angstrom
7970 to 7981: 0.19 angstrom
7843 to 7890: -2.45 angstrom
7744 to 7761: -1.57 angstrom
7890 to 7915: -0.84 angstrom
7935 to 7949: -0.48 angstrom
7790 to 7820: 0.79 angstrom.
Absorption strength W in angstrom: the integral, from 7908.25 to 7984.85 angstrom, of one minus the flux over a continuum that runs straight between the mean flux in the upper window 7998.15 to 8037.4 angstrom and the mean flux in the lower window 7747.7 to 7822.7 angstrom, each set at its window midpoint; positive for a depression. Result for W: 1.3 angstrom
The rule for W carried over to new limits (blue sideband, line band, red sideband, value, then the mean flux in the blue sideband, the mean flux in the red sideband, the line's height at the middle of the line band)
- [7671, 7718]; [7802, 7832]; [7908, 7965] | -2.0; 16.7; 18.6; 17.7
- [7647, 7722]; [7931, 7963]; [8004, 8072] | -1.0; 17.1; 18.6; 18.2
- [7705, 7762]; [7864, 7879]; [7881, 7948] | -0.4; 17.9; 18.8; 18.6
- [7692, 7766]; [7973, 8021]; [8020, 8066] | 0.6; 17.8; 18.8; 18.7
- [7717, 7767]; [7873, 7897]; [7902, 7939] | -1.5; 18.9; 18.4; 18.5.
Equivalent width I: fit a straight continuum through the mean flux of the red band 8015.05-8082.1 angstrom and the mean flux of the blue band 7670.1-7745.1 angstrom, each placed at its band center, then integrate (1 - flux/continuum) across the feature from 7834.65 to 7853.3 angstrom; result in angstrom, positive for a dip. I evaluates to -2.0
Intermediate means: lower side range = 17.3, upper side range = 18.8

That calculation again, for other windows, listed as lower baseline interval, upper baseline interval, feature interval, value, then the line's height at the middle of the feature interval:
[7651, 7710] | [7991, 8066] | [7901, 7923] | 0.57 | 18.4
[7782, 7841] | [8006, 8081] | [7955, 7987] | 0.49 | 18.7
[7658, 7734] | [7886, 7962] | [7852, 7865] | -0.06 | 18.3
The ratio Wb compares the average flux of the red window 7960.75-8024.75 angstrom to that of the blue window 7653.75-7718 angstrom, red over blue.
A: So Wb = 1.08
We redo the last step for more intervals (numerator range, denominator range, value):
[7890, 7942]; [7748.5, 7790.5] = 0.93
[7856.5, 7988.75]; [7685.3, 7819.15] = 1.03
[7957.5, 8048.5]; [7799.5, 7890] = 0.98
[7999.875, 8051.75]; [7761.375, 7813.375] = 1.00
